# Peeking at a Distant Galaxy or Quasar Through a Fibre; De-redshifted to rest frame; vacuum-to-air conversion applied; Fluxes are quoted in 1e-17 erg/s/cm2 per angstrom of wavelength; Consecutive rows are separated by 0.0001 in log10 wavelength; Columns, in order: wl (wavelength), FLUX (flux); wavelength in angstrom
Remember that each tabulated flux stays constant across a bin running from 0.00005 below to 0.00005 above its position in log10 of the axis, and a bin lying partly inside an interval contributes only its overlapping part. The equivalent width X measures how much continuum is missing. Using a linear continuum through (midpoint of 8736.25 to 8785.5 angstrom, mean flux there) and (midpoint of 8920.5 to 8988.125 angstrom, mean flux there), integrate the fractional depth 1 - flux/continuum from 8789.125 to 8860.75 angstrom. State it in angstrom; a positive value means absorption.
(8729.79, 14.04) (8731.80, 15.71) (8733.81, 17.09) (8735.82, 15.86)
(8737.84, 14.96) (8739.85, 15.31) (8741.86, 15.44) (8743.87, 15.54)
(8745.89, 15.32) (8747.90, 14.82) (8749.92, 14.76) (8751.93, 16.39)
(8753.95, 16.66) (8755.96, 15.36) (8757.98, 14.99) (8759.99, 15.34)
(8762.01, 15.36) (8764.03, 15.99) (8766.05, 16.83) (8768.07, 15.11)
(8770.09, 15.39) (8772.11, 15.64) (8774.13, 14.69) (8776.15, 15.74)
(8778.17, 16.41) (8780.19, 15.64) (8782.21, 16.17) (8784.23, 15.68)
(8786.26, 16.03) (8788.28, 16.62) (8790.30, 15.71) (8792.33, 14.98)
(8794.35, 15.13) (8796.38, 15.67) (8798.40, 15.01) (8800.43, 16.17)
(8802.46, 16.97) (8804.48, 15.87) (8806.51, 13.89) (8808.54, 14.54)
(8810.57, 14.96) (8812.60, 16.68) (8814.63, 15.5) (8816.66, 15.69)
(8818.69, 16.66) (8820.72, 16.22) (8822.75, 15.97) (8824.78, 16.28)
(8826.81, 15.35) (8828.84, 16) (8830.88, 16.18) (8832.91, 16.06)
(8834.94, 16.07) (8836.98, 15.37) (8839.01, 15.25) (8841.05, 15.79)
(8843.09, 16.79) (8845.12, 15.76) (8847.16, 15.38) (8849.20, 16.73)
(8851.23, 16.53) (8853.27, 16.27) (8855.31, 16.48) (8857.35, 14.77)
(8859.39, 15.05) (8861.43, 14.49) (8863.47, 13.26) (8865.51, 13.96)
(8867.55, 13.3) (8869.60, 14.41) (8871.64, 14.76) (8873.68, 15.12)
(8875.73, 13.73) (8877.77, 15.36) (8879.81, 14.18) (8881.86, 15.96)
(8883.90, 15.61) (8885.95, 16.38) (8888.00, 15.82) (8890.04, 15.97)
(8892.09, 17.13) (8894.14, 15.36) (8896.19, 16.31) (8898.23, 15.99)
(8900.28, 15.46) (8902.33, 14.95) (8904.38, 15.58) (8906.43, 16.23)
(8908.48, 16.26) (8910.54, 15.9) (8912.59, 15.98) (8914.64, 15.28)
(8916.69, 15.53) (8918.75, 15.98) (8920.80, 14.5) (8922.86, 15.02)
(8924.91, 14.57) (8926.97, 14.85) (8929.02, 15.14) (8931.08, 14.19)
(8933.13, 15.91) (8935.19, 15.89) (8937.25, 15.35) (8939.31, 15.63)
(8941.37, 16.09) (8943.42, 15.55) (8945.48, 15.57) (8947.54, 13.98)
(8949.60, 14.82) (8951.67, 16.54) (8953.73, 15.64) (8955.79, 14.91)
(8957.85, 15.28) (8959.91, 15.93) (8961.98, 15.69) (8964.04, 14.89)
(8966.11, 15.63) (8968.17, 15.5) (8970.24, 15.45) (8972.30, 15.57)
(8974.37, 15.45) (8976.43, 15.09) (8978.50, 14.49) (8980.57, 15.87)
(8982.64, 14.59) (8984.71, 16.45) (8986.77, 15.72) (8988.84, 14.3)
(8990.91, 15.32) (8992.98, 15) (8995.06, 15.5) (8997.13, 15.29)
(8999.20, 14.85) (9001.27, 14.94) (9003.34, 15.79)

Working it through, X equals -1.3 angstrom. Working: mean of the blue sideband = 15.6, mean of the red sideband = 15.3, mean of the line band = 15.8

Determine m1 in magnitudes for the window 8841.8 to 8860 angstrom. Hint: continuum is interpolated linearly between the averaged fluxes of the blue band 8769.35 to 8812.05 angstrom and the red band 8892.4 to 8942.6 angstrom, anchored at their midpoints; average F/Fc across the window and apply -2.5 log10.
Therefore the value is -0.03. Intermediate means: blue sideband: 15.6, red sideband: 15.5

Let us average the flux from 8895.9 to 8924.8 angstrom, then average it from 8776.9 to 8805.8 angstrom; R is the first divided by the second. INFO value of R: 0.98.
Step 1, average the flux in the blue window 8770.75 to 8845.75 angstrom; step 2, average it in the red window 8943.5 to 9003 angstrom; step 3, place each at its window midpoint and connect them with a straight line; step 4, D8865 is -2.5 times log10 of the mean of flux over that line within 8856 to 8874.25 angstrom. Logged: 0.09 mag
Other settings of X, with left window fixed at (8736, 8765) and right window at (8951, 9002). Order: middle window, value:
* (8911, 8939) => 0.2 angstrom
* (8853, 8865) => 0.4 angstrom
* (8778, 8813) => -0.5 angstrom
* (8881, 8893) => -0.6 angstrom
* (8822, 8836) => -0.5 angstrom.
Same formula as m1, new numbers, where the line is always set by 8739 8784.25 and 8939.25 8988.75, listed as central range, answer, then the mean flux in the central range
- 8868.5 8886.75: 0.03 mag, 15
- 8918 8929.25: 0.03 mag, 15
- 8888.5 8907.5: -0.03 mag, 15.9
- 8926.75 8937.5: 0.01 mag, 15.2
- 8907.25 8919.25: -0.02 mag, 15.8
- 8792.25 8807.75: 0.01 mag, 15.5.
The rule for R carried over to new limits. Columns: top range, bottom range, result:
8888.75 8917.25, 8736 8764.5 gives 1.03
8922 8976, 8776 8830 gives 0.97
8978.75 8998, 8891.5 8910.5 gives 0.96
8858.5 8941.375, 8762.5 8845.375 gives 0.97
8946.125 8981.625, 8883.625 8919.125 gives 0.97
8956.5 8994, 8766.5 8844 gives 0.97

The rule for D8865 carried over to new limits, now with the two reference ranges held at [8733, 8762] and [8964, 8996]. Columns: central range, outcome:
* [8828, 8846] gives -0.032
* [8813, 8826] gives -0.042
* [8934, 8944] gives -0.025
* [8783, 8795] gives -0.015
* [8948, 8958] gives -0.002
